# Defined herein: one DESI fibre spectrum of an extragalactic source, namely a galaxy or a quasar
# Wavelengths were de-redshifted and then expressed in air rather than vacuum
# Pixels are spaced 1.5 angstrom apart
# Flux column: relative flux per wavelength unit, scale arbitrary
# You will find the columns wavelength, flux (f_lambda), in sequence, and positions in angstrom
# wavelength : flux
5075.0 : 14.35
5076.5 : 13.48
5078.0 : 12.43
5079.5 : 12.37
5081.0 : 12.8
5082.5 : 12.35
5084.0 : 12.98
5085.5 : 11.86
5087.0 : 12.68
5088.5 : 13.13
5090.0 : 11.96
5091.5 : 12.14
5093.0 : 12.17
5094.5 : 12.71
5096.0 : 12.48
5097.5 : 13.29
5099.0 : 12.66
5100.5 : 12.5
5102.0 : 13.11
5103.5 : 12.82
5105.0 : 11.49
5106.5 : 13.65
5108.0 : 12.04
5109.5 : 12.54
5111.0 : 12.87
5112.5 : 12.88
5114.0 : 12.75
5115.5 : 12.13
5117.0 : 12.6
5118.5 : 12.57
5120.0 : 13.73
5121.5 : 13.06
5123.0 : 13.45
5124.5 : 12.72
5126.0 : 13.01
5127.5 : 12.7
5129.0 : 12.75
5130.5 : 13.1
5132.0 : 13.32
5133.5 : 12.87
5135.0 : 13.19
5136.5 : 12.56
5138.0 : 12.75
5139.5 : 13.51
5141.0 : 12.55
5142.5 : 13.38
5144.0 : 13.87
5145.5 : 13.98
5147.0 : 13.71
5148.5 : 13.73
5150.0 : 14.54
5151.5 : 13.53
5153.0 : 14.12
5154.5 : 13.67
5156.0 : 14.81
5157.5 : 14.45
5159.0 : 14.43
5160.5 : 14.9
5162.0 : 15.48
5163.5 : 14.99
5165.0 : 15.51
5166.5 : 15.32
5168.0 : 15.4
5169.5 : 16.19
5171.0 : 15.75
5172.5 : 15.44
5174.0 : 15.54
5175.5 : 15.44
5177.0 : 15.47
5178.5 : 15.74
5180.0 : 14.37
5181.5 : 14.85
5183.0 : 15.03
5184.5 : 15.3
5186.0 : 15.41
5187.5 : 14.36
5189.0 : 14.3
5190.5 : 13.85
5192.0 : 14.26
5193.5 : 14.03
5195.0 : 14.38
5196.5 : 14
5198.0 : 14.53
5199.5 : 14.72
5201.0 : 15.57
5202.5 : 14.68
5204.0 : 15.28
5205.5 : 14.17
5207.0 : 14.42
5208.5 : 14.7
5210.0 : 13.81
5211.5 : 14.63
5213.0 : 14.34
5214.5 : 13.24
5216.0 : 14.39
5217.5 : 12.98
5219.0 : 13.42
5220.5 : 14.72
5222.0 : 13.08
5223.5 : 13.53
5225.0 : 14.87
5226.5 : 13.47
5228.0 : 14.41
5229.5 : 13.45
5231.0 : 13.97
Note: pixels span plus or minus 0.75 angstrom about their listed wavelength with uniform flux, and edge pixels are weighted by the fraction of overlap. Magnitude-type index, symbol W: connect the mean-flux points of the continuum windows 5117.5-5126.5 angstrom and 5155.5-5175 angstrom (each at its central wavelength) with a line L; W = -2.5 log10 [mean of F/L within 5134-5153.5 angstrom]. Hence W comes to 0.05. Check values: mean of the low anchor 13.1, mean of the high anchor 15.3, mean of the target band 13.5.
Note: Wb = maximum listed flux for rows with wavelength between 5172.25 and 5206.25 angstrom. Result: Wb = 15.74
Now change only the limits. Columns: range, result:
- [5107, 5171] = 16.19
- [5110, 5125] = 13.73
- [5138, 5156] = 14.81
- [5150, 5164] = 15.48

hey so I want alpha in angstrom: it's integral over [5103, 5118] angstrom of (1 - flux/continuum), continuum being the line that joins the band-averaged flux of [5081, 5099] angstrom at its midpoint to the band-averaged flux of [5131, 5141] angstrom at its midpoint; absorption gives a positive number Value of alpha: 0.2 angstrom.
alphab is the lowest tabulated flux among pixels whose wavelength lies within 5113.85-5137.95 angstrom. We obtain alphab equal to 12.13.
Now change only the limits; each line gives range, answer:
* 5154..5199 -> 13.67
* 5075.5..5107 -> 11.49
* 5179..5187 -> 14.37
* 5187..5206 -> 13.85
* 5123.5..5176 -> 12.55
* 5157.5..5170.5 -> 14.43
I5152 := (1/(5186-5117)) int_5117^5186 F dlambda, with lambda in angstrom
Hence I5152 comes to 14.1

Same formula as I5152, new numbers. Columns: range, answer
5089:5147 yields 12.9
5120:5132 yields 13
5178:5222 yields 14.4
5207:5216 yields 14.2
